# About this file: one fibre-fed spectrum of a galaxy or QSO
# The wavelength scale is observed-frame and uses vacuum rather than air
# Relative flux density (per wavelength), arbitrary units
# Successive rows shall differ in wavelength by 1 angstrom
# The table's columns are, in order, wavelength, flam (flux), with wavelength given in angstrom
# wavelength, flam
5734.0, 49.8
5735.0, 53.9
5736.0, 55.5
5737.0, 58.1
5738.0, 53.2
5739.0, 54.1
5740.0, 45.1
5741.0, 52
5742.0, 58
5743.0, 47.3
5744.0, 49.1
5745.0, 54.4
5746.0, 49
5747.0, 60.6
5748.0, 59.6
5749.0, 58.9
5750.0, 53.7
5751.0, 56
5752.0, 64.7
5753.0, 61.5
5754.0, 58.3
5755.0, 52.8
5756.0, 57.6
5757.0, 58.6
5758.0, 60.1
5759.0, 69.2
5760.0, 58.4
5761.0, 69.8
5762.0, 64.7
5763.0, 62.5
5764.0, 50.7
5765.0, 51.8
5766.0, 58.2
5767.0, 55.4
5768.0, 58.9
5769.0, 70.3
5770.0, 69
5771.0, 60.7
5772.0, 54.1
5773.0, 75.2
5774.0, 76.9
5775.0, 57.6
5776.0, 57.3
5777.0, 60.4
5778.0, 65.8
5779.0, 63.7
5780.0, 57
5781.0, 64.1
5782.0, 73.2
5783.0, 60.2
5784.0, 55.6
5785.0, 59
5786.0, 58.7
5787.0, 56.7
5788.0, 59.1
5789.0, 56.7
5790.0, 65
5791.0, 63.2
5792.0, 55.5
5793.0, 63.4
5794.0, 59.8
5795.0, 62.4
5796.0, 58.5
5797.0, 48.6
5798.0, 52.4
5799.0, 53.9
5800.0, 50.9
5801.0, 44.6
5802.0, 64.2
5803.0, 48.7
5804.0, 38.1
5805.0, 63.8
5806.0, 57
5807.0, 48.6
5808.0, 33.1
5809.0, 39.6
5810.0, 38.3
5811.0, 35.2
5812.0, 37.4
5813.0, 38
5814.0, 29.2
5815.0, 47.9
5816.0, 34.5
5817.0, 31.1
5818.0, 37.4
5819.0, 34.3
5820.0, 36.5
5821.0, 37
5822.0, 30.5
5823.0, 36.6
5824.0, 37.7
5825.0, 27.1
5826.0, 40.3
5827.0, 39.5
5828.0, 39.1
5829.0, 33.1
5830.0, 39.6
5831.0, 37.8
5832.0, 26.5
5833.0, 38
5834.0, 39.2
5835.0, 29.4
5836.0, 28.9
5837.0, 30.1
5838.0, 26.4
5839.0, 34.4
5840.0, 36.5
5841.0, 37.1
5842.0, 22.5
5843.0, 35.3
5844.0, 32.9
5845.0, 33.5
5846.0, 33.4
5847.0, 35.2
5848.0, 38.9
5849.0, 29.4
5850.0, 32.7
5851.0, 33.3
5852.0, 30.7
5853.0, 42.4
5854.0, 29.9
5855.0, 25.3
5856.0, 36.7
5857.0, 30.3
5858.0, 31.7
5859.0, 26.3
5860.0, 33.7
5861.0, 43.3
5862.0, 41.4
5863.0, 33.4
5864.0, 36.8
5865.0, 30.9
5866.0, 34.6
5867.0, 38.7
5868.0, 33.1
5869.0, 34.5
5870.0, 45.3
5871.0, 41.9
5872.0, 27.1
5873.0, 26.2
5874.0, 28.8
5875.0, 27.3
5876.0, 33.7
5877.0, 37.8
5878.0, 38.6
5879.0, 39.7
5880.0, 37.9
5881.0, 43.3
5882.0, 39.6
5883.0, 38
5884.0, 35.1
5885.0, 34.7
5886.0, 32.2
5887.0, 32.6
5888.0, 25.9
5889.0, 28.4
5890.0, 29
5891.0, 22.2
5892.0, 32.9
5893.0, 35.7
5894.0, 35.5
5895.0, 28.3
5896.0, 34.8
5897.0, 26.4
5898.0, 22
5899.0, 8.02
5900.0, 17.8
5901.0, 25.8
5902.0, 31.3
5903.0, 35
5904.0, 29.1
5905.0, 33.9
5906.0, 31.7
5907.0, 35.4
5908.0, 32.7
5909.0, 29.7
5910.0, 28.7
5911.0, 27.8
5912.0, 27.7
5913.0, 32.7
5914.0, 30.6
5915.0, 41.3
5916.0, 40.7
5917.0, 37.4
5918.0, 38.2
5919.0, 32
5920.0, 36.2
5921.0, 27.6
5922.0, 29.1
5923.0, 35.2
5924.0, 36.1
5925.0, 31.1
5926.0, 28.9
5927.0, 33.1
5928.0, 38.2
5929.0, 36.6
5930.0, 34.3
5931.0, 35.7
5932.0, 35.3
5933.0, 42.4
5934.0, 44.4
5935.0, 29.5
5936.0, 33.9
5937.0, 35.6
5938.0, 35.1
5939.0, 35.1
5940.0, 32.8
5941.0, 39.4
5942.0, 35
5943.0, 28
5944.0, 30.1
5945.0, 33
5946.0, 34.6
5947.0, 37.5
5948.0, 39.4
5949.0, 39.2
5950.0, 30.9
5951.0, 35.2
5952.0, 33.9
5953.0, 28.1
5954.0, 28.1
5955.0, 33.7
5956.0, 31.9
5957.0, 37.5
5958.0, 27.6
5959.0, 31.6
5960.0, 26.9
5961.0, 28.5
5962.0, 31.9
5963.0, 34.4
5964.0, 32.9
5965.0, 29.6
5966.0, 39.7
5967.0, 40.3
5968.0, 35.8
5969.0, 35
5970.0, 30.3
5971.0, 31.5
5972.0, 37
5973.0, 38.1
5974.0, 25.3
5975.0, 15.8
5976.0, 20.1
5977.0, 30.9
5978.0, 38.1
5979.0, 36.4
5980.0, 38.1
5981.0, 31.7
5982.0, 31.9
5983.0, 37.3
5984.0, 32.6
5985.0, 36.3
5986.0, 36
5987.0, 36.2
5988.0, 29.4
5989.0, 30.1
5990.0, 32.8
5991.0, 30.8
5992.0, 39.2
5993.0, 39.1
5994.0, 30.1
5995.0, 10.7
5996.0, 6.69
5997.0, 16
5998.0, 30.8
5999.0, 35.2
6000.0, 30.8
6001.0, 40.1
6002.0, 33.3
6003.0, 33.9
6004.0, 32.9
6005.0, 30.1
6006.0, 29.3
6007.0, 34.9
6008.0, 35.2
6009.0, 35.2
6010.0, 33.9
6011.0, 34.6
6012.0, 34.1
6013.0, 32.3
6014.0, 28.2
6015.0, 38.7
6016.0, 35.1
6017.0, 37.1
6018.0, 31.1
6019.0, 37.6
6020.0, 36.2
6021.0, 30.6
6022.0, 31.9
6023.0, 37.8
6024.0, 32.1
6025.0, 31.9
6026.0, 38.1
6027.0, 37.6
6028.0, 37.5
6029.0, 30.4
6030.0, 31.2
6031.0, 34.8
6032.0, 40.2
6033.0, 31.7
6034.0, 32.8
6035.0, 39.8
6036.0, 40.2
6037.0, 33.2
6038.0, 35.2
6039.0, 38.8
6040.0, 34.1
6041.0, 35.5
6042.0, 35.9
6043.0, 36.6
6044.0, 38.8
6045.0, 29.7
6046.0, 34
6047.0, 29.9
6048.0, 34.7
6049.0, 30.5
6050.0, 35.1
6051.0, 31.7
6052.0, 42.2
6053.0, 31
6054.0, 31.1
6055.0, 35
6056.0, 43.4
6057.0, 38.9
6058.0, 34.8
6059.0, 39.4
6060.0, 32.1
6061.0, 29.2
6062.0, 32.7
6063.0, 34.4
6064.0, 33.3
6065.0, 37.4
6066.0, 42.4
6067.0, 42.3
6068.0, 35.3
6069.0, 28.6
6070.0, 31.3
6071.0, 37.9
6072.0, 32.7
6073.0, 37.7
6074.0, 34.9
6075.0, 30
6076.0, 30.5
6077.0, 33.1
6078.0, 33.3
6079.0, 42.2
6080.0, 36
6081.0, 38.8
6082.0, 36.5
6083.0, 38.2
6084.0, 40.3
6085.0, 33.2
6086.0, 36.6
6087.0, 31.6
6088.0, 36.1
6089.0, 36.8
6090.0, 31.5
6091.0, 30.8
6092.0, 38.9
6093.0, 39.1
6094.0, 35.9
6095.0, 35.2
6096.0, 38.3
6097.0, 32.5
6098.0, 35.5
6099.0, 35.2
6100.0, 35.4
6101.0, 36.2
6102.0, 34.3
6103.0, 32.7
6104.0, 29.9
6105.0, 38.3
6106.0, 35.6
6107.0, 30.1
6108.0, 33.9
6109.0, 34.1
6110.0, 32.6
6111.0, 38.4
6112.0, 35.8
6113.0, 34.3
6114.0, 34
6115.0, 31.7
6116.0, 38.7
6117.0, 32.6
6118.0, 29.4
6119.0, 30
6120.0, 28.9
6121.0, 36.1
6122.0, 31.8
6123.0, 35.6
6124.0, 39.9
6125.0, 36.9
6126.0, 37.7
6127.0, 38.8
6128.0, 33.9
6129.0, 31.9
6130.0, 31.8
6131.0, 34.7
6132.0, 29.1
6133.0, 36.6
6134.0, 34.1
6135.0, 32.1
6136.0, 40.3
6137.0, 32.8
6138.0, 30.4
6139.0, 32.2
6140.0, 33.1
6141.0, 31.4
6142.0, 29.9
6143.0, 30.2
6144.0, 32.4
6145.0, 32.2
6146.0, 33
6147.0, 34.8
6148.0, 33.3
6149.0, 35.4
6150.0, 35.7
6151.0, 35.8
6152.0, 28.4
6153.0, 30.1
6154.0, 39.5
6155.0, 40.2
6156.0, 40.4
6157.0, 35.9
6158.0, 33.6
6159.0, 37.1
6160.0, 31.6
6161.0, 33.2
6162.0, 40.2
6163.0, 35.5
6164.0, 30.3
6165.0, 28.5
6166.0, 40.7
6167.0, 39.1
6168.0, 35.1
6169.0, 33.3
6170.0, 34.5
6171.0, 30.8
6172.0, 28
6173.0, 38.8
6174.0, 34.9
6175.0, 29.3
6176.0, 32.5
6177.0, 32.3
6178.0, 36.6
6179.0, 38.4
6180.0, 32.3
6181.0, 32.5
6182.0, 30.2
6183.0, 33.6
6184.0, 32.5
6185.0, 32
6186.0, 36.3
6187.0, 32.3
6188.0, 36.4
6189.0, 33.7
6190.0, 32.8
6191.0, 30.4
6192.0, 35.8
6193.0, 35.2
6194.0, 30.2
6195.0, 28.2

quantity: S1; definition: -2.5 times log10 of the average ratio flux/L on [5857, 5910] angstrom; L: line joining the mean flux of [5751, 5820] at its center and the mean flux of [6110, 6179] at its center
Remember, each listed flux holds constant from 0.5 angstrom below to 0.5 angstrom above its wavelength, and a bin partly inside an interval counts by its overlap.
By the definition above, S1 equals 0.46 mag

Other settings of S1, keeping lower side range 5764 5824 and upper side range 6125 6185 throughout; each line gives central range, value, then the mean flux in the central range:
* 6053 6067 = 0.09 mag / 35.8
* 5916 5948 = 0.29 mag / 34.7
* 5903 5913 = 0.44 mag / 31.1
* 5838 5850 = 0.44 mag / 33.2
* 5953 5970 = 0.32 mag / 32.6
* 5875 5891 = 0.36 mag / 34.5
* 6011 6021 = 0.20 mag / 34.3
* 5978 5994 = 0.23 mag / 34.5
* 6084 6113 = 0.06 mag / 34.9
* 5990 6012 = 0.34 mag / 30.7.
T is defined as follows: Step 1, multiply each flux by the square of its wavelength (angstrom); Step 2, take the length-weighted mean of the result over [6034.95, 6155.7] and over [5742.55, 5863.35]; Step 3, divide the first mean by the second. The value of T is 0.8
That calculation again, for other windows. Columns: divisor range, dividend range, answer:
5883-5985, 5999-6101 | 1.12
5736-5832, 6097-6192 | 0.73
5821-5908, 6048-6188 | 1.14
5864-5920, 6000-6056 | 1.11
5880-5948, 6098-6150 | 1.11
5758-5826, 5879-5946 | 0.64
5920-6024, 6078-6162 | 1.10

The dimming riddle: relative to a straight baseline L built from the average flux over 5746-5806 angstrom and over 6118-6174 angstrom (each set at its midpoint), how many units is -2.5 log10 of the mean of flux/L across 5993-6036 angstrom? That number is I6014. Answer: 0.300 mag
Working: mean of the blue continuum 59.3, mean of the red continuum 34.1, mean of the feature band 32.6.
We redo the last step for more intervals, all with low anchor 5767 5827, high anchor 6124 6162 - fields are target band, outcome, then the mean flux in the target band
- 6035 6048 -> 0.12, 35.3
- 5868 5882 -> 0.32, 35.6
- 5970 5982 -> 0.34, 31.2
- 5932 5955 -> 0.27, 34.6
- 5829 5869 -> 0.41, 33.6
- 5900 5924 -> 0.38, 32.4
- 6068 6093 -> 0.07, 35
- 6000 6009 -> 0.22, 33.6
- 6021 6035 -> 0.16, 34.5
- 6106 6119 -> 0.06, 33.7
